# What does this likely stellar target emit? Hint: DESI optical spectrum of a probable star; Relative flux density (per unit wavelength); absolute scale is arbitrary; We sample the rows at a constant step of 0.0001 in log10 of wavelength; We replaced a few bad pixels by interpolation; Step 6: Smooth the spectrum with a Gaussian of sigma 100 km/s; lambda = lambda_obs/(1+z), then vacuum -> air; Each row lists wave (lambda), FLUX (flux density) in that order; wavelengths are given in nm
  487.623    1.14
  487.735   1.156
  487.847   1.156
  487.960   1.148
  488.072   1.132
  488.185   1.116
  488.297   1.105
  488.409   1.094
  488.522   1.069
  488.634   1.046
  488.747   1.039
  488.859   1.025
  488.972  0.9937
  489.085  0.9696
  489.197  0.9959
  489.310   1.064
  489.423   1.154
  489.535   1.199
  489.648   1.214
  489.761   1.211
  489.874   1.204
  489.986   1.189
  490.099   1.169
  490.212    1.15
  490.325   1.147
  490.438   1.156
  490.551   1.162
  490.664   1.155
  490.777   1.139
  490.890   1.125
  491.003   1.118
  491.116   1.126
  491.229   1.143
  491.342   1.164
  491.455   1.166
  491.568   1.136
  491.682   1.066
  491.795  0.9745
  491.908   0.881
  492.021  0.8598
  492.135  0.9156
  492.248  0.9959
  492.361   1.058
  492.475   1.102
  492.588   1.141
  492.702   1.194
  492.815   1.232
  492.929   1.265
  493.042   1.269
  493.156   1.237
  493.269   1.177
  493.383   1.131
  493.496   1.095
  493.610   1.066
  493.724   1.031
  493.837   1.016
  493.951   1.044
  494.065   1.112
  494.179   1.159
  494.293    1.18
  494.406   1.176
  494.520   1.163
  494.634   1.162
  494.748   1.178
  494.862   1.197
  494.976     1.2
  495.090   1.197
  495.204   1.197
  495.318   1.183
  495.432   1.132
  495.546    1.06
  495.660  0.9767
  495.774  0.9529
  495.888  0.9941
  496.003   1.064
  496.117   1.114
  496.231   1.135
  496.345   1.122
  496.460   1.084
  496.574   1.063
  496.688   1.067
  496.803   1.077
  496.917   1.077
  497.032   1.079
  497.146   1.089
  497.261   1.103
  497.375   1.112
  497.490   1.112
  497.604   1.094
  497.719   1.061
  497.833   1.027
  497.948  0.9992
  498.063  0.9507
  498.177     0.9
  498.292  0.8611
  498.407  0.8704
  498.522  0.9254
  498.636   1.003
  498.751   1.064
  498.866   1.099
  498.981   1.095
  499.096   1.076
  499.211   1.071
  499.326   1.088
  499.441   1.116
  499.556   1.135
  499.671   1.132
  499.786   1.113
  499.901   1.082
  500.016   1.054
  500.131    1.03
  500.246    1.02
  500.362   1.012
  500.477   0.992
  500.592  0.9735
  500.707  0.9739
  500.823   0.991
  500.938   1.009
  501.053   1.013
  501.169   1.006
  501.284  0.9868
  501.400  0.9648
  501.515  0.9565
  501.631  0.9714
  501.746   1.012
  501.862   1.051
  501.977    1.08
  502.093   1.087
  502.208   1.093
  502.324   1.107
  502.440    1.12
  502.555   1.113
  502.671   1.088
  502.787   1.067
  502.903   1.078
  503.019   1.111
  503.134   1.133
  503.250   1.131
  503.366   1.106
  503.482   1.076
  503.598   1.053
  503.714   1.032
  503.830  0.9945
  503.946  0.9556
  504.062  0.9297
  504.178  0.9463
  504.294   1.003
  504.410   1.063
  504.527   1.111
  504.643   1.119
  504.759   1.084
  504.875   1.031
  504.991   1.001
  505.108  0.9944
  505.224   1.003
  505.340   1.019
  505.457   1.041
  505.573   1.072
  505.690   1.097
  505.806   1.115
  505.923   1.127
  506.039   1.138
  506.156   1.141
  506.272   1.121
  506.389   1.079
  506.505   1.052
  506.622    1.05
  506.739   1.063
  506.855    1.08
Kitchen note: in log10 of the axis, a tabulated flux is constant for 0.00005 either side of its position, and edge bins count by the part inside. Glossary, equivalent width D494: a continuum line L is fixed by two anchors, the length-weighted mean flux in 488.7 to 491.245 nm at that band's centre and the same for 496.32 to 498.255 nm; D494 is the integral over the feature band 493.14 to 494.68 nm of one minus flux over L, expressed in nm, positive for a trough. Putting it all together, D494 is -0.05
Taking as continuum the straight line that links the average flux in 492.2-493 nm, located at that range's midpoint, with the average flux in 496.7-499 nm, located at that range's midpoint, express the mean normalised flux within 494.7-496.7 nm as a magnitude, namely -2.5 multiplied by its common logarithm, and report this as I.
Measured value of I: -0.03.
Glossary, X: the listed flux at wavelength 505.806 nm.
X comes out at 1.115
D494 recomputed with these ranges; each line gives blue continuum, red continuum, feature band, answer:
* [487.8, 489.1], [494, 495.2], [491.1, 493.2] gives 0.064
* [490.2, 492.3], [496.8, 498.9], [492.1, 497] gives -0.296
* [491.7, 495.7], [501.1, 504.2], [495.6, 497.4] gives 0.040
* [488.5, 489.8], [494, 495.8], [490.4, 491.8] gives -0.037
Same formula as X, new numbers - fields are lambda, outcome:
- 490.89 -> 1.125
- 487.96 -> 1.148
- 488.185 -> 1.116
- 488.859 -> 1.025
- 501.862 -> 1.051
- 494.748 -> 1.178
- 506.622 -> 1.05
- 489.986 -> 1.189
